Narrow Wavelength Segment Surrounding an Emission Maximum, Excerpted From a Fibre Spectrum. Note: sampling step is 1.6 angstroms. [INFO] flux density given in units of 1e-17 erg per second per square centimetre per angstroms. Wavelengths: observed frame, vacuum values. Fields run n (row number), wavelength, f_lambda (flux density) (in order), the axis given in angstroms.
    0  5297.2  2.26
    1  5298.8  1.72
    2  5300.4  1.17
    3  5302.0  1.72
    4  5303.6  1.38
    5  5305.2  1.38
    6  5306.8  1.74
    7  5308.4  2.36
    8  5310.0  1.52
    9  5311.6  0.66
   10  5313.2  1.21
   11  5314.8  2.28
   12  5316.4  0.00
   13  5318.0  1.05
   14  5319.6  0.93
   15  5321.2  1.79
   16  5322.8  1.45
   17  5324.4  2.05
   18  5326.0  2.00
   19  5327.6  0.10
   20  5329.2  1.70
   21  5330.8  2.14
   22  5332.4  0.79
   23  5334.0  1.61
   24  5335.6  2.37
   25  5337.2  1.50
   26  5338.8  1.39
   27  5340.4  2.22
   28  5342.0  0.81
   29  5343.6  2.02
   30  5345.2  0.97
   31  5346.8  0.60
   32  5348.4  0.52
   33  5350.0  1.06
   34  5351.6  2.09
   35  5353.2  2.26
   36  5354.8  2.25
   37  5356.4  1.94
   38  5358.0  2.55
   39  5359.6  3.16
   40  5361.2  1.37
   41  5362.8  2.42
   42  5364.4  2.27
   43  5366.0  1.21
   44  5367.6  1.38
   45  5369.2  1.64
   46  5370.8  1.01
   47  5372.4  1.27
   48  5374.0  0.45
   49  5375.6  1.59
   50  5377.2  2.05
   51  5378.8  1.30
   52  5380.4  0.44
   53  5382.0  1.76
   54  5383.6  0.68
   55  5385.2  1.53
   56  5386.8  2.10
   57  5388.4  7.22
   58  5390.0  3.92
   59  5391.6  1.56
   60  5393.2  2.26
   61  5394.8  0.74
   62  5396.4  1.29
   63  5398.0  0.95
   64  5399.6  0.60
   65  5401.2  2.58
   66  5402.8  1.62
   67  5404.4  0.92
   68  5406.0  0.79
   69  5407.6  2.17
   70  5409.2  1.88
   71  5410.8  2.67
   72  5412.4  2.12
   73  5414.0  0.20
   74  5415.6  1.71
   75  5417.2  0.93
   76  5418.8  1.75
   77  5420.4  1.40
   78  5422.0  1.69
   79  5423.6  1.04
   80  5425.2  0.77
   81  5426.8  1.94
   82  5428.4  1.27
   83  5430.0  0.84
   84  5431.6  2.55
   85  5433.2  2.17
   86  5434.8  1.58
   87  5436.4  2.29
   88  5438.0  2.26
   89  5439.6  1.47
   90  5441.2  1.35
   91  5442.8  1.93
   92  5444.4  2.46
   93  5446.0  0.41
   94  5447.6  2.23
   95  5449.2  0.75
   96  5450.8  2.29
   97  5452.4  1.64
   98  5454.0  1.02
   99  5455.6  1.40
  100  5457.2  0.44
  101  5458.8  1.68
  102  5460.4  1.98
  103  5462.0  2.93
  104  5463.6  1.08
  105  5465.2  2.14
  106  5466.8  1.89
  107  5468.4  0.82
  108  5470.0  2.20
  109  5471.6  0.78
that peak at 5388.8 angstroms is H-beta 4861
